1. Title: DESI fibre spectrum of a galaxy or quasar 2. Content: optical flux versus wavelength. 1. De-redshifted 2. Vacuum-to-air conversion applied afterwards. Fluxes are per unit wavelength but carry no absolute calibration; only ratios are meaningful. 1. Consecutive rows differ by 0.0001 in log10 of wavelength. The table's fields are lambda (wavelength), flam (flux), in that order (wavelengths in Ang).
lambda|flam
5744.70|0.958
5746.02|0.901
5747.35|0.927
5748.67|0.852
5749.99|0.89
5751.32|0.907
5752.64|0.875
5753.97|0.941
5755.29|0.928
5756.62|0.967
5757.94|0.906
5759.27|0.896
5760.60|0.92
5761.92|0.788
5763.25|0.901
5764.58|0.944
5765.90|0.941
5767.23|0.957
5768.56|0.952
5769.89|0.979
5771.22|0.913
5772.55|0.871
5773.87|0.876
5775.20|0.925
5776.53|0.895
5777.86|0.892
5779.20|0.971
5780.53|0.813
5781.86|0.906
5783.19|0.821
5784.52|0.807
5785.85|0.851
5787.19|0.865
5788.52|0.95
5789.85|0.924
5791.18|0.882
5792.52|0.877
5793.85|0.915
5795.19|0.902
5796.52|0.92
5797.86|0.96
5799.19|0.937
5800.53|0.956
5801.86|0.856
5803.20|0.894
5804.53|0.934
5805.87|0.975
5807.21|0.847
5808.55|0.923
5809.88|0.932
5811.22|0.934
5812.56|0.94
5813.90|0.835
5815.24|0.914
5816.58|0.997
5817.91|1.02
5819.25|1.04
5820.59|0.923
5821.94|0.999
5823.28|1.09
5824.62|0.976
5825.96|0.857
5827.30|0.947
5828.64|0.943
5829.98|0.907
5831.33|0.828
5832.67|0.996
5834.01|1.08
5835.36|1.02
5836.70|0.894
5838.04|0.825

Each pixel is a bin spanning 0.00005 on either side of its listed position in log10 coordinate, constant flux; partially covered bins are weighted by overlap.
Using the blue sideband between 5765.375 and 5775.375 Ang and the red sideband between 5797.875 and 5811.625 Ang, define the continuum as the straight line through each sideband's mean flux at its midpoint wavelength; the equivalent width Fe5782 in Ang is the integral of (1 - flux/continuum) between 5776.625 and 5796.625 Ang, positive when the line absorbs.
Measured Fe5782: 0.8 Ang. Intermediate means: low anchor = 0.927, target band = 0.886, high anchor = 0.921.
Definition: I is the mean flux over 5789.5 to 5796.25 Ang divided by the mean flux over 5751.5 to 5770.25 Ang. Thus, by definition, 0.98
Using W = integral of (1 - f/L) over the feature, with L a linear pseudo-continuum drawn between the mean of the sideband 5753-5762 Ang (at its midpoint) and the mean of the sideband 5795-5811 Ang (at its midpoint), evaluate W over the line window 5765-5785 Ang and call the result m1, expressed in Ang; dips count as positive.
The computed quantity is 0.29 Ang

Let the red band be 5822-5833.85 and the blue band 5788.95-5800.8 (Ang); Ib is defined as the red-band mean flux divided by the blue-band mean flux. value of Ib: 1.04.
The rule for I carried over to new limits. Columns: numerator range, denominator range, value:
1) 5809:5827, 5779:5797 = 1.08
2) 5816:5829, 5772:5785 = 1.12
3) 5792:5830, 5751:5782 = 1.03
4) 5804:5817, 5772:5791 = 1.04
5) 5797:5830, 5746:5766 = 1.04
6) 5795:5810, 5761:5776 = 1.01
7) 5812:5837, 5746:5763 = 1.07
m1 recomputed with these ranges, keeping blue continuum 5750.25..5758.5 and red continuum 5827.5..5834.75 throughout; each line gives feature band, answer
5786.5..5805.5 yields 0.47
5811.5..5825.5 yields -0.37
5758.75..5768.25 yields 0.15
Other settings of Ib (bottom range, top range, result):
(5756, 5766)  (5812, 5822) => 1.05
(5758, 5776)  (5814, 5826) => 1.07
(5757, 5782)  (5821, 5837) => 1.06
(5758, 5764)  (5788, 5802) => 1.04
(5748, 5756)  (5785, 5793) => 0.99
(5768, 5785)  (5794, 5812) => 1.03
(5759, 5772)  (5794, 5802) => 1.01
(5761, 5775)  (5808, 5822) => 1.04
